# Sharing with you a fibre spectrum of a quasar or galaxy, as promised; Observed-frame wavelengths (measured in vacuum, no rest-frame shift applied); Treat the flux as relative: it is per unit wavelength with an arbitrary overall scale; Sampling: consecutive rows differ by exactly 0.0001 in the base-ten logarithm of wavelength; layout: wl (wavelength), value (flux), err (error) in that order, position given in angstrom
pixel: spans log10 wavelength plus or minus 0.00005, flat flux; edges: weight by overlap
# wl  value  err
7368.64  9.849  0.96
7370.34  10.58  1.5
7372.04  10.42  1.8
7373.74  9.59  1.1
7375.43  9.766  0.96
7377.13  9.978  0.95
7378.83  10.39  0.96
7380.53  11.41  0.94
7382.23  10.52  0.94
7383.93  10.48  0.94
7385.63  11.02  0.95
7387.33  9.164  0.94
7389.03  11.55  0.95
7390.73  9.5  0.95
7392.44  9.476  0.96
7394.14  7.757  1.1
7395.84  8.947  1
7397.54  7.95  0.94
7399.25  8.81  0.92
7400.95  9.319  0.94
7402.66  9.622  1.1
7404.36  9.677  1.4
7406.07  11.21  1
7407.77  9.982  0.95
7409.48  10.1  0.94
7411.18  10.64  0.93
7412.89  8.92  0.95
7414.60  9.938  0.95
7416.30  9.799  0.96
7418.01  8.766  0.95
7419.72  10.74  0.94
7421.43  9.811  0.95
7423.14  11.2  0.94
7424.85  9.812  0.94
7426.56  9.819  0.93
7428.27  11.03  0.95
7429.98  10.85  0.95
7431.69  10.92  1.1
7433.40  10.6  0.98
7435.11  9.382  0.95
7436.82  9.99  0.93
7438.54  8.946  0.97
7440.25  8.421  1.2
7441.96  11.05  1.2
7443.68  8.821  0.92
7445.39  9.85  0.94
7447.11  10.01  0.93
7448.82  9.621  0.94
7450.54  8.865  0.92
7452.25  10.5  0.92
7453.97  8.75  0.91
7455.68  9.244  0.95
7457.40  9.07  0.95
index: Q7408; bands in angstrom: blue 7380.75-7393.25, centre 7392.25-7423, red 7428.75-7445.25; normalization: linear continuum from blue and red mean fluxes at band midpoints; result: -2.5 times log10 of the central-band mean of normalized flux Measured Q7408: 0.06 mag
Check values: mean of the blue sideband 10.3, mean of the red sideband 9.91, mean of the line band 9.57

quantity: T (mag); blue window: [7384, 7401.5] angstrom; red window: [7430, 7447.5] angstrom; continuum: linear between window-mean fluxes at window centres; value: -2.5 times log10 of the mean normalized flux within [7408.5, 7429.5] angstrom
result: -0.045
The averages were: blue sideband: 9.4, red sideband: 9.84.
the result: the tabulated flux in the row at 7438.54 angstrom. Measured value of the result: 8.946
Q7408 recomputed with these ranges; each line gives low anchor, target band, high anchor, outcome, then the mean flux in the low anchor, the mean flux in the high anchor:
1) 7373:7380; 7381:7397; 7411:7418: 0.01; 10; 9.62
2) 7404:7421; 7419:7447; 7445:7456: -0.03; 9.98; 9.55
